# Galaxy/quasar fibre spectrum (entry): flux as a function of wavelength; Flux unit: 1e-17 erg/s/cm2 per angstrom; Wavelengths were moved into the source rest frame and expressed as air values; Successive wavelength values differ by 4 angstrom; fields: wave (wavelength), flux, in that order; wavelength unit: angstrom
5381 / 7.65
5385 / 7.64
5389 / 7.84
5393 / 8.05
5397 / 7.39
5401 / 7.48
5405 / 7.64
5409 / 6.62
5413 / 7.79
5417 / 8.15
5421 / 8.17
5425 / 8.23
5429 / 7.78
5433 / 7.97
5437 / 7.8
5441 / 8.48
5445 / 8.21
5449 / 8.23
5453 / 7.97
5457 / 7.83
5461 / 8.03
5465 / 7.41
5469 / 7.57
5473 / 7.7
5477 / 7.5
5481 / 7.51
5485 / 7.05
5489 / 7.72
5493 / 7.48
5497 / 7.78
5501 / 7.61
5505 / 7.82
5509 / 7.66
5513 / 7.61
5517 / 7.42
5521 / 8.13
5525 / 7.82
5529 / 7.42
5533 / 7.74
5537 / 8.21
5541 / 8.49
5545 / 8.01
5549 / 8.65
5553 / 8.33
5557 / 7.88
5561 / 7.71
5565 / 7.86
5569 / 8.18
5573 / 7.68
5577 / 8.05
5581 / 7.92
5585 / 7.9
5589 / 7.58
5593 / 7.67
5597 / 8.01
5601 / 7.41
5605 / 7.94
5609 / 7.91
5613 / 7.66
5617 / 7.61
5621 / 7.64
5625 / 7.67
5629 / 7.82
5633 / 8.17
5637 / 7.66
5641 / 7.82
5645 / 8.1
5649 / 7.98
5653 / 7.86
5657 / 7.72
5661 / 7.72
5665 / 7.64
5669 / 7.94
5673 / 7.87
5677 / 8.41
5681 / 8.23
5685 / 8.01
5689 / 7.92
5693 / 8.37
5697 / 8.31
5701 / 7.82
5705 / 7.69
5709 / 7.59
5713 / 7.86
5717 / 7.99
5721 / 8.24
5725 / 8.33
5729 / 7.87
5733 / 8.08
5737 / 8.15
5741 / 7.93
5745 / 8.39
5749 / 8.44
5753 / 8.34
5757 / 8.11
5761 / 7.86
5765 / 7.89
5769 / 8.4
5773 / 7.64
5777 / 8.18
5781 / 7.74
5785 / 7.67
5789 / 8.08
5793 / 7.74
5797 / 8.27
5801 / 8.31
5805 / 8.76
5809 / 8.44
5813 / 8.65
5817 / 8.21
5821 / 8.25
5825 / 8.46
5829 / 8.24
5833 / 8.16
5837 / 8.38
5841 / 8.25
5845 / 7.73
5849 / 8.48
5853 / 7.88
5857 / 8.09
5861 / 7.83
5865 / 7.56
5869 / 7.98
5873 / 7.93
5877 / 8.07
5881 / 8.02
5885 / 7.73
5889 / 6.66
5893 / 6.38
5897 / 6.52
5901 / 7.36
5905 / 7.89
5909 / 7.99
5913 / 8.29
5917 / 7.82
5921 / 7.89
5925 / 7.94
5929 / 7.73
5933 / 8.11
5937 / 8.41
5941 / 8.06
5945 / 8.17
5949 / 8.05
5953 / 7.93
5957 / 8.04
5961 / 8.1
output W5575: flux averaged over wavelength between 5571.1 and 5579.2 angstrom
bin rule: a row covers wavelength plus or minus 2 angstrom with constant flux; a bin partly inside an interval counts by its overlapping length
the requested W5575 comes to 7.87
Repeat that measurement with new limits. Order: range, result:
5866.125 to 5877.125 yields 7.95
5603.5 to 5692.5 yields 7.89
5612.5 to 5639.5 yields 7.75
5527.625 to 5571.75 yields 8.05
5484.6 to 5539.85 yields 7.71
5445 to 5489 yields 7.71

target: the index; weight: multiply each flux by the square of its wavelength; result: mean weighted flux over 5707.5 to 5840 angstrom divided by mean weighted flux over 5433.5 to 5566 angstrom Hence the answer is 1.1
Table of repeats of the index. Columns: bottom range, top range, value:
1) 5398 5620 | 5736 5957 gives 1.15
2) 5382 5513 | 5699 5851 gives 1.18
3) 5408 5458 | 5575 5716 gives 1.07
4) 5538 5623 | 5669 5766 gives 1.07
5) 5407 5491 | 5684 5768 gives 1.14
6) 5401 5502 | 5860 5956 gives 1.17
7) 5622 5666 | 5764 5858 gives 1.11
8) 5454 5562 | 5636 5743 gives 1.09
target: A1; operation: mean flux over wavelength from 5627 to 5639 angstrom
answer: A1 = 7.88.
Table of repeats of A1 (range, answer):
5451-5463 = 7.94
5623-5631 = 7.75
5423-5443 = 8.05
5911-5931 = 7.93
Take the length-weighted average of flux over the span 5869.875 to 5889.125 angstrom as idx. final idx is 7.8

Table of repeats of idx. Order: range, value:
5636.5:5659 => 7.87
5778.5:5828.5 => 8.22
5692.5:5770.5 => 8.08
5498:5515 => 7.68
